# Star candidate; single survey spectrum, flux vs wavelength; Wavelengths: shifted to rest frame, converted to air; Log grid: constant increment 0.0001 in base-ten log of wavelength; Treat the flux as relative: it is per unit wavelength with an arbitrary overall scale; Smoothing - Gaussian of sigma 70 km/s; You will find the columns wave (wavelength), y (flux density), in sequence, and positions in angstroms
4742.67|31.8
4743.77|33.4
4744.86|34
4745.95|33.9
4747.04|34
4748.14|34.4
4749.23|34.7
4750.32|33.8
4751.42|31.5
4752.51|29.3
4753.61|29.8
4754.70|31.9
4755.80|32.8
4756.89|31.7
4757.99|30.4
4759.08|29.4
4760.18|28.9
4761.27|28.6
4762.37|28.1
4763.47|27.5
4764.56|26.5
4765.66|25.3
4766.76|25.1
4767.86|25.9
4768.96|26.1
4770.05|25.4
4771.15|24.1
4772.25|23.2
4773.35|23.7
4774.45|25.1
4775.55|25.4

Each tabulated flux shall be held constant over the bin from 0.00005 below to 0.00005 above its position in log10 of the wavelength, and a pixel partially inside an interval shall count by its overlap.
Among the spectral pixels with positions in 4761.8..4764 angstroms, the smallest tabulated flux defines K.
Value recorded 27.5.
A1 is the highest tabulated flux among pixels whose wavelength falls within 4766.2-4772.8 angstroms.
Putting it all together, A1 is 26.1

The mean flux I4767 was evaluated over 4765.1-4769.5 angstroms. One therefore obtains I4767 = 25.5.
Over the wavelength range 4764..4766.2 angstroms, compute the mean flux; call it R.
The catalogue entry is 26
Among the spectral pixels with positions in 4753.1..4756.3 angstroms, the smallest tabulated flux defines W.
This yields 29.8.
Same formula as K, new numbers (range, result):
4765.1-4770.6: 25.1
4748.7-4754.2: 29.3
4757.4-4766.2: 25.3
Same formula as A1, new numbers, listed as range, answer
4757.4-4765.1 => 30.4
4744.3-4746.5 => 34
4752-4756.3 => 32.8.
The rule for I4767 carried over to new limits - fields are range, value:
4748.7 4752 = 33.3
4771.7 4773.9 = 23.4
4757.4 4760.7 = 29.6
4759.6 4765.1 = 27.9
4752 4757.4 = 31.1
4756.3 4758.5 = 31.1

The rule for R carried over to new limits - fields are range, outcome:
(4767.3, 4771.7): 25.4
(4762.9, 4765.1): 27.1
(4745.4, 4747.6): 33.9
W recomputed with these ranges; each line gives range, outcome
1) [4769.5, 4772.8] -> 23.2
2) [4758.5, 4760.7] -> 28.9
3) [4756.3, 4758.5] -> 30.4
